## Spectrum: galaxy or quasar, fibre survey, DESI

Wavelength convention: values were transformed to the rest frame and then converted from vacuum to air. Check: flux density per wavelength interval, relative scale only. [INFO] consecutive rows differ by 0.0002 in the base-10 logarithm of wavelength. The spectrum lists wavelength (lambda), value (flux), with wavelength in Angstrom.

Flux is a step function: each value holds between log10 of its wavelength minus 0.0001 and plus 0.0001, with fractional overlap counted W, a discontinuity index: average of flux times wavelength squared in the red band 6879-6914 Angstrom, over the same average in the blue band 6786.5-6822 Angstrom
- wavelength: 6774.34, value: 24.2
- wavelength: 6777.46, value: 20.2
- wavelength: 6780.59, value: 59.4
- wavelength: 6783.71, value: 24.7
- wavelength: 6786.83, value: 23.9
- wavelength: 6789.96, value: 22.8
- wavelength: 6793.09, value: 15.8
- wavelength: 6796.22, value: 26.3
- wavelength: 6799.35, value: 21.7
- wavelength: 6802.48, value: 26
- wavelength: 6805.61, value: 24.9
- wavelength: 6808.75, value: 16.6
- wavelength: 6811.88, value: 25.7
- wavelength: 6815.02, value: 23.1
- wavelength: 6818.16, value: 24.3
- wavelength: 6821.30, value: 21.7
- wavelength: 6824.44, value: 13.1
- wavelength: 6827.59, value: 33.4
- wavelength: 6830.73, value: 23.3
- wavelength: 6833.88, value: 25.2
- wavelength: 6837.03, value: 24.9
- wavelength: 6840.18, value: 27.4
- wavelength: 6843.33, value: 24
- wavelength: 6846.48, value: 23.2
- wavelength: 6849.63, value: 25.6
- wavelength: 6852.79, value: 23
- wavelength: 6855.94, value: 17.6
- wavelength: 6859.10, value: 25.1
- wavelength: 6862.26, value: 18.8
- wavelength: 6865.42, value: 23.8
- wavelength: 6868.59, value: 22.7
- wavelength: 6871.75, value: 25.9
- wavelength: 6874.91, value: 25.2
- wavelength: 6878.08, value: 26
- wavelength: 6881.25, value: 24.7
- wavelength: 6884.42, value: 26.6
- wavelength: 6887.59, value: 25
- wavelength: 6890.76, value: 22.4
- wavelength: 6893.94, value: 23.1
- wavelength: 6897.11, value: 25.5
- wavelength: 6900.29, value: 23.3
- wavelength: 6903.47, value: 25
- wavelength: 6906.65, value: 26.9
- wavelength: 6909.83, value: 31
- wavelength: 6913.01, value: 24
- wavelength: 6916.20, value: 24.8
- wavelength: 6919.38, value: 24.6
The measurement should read 1.14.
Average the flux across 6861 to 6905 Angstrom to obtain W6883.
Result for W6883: 24.2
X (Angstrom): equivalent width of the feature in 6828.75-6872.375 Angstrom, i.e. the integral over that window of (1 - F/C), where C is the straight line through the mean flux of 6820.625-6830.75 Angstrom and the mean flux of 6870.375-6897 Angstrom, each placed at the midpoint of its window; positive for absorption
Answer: 0.17 Angstrom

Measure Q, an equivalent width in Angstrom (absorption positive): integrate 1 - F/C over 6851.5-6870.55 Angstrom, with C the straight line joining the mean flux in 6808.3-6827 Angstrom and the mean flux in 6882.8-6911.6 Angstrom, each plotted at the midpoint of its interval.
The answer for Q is 1.5 Angstrom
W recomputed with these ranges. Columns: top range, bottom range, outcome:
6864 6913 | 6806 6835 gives 1.11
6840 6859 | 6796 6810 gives 1.03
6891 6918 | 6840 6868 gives 1.12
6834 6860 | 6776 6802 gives 0.91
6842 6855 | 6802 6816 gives 1.04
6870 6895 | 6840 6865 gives 1.10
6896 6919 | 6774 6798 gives 0.98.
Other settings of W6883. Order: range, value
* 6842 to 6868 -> 22.6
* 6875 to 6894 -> 24.8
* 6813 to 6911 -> 24.2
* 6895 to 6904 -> 24.5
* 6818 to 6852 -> 24.2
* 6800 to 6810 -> 22.6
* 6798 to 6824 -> 22.6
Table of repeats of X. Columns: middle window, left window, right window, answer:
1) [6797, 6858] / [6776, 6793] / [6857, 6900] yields 7.47 Angstrom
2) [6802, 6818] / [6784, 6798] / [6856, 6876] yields -0.41 Angstrom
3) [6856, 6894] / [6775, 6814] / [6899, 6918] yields 2.79 Angstrom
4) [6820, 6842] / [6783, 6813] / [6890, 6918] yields -0.61 Angstrom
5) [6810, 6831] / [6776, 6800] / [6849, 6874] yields 1.44 Angstrom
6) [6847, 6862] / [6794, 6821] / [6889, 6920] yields 1.03 Angstrom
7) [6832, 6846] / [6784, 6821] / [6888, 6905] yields -1.13 Angstrom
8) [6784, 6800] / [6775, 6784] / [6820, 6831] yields 4.75 Angstrom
